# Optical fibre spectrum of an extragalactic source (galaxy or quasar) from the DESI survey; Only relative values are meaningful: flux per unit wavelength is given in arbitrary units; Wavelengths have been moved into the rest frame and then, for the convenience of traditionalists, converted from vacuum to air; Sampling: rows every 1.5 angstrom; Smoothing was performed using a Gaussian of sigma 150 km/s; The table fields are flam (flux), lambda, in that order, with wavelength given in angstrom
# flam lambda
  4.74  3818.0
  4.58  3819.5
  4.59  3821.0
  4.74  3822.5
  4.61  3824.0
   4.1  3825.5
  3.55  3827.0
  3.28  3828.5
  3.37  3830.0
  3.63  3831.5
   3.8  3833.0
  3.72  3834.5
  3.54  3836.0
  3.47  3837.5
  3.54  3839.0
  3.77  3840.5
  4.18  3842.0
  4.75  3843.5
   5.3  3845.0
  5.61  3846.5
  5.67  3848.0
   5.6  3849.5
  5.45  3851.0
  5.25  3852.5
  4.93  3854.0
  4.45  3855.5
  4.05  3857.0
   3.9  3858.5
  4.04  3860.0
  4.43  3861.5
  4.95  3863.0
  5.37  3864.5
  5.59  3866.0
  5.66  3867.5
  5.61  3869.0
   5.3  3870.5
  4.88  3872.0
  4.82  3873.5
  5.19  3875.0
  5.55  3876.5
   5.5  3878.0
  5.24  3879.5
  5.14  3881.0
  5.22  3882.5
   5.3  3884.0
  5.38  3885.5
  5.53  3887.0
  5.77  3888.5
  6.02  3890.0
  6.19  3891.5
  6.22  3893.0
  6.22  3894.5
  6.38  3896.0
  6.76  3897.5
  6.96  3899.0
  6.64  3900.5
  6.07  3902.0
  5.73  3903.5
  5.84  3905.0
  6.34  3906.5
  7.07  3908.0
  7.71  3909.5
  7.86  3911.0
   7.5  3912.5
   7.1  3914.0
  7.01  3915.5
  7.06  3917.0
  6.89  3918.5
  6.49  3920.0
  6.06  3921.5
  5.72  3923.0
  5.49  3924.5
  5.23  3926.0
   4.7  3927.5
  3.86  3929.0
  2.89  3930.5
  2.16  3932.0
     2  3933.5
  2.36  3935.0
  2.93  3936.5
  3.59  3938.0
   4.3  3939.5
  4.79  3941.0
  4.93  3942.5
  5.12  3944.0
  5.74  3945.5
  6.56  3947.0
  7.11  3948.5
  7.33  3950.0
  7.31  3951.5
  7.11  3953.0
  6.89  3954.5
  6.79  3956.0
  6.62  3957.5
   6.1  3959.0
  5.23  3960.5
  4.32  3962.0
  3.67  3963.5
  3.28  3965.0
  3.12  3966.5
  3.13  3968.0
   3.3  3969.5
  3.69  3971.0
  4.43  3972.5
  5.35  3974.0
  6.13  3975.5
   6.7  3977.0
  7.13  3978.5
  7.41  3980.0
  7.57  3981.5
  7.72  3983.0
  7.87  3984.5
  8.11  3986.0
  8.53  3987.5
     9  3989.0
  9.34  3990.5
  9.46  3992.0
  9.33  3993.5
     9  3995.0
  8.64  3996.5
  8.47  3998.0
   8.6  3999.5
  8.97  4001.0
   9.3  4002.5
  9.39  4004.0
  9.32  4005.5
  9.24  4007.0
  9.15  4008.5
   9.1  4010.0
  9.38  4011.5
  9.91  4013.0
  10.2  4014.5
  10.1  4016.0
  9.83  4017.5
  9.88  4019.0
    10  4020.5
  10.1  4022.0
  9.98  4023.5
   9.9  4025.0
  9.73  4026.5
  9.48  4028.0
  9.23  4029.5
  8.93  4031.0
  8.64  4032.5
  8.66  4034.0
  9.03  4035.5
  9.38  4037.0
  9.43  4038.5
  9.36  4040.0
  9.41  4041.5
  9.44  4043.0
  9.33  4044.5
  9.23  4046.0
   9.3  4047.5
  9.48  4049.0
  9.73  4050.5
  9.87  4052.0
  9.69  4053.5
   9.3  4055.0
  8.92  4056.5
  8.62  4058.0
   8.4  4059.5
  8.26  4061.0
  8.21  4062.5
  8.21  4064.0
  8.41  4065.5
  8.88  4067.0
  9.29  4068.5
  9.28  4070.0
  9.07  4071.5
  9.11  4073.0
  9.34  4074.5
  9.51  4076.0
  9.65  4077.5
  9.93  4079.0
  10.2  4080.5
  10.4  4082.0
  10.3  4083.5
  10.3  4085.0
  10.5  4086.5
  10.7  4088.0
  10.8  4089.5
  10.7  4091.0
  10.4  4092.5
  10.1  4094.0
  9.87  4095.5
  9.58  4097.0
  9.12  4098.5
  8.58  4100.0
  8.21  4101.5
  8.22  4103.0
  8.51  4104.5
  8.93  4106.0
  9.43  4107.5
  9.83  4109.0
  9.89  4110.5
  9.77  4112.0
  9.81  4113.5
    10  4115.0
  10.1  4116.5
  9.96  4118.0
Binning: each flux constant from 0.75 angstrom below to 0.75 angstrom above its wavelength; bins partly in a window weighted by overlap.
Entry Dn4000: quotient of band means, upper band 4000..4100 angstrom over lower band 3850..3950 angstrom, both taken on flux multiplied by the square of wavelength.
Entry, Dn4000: 1.88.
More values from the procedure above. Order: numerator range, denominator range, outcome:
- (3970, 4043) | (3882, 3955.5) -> 1.58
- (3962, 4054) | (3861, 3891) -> 1.67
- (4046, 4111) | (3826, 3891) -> 2.20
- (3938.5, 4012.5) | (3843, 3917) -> 1.27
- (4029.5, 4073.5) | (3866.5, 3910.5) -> 1.67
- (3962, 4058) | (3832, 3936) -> 1.68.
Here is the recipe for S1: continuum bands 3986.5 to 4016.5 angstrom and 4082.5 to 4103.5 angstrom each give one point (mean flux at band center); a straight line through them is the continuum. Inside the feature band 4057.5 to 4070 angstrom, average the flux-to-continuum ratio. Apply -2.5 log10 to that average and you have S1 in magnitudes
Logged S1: 0.126 mag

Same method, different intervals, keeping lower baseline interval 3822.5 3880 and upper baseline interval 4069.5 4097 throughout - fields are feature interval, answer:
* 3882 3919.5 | -0.117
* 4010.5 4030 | -0.152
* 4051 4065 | 0.068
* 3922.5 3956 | 0.329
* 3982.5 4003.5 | -0.110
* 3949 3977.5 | 0.331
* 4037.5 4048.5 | -0.034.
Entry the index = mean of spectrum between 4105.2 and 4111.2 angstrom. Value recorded 9.51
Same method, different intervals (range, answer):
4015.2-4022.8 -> 9.98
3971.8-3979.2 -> 5.95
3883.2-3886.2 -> 5.34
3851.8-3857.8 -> 4.66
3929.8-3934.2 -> 2.35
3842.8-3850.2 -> 5.39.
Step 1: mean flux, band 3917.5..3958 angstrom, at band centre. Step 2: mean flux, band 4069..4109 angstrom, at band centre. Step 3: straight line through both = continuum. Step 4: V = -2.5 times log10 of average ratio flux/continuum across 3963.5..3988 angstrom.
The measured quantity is 0.12 mag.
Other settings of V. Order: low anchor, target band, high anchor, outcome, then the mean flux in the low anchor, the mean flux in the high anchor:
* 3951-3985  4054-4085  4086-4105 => -0.04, 5.66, 9.64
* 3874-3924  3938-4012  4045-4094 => 0.13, 6.22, 9.51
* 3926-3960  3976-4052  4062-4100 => -0.22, 5.06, 9.66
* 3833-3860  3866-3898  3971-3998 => -0.06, 4.51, 7.66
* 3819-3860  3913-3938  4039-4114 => 0.25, 4.34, 9.43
